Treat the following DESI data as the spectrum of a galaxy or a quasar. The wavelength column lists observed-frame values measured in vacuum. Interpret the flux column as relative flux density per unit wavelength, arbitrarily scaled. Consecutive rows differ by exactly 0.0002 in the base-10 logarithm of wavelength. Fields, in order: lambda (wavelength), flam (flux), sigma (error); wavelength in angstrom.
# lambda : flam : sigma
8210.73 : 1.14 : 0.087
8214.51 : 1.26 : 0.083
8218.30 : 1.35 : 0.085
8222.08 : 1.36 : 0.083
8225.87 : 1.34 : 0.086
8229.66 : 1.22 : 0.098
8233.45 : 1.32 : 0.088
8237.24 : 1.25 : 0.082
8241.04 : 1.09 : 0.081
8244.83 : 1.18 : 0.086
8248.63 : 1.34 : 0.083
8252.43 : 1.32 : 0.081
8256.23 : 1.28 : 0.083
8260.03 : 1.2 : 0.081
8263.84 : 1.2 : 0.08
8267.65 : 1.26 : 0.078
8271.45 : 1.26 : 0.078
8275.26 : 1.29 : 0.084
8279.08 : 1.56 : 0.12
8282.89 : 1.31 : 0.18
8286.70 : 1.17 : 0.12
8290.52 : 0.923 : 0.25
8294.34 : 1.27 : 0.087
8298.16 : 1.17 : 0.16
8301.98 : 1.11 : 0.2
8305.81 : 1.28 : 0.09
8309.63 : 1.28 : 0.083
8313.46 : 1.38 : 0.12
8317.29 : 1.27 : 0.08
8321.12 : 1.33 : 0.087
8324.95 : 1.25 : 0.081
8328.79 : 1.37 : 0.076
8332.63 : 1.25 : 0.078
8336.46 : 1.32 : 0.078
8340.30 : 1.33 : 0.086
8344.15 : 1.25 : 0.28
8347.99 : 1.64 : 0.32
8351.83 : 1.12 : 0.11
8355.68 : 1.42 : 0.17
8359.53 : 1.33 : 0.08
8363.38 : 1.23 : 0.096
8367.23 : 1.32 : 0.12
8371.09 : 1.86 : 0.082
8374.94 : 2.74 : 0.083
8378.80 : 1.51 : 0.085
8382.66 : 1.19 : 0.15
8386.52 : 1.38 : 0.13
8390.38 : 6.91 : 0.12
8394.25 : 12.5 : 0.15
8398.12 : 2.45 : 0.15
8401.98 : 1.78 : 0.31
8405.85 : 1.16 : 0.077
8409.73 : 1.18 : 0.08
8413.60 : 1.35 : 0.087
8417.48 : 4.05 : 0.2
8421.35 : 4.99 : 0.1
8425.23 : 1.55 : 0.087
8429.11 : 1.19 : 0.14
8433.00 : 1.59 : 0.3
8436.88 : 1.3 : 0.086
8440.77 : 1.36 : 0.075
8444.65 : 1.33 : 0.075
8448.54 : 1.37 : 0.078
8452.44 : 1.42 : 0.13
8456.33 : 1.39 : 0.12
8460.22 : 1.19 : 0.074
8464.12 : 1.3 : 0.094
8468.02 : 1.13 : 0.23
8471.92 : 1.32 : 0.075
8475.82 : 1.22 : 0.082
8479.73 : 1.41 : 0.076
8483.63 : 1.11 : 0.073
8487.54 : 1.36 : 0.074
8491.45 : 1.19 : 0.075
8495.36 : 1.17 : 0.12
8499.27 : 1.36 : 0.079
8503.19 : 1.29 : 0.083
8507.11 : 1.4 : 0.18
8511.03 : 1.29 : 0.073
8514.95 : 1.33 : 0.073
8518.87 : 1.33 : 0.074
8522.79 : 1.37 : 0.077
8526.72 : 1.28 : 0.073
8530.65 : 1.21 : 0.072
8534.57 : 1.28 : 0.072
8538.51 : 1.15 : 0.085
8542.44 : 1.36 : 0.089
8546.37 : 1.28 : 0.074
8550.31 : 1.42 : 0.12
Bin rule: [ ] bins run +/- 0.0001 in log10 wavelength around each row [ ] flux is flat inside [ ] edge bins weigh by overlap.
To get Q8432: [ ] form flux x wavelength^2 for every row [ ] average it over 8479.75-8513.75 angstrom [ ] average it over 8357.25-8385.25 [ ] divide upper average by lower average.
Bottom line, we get 0.8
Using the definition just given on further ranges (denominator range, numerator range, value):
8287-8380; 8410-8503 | 1.18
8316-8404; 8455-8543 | 0.59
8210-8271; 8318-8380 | 1.18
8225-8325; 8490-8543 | 1.09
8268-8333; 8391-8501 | 1.67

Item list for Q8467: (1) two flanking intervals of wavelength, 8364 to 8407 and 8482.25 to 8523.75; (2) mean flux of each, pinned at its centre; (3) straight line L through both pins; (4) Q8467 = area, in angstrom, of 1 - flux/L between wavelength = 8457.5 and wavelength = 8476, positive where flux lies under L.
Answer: 6.16 angstrom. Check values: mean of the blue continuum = 3.14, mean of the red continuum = 1.29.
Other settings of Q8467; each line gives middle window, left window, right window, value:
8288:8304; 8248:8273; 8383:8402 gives 8.1 angstrom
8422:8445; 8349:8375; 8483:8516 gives -3.4 angstrom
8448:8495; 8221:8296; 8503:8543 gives 0.4 angstrom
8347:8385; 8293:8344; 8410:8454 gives 0.5 angstrom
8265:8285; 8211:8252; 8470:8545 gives -0.9 angstrom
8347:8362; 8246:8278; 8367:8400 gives 8.4 angstrom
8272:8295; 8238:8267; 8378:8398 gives 8.5 angstrom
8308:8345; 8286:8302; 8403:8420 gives 1.8 angstrom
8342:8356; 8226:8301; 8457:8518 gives -1.1 angstrom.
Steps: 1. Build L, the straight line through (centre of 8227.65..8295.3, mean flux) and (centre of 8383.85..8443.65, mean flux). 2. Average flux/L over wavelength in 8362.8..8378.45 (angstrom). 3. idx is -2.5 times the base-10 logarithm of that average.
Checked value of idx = 0.34 mag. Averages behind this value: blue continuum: 1.25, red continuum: 2.93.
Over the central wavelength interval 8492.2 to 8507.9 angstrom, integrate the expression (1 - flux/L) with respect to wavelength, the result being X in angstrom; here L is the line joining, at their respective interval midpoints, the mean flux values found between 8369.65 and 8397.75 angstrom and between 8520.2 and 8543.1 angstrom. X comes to 4.7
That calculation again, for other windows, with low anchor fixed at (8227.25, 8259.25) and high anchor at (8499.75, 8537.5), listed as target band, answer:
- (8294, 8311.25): 0.62 angstrom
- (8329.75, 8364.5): -1.46 angstrom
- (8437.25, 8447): -0.36 angstrom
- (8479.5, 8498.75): 0.87 angstrom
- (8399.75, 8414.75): -1.25 angstrom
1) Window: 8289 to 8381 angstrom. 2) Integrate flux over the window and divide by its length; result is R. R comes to 1.37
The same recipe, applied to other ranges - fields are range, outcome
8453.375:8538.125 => 1.28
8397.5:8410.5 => 1.6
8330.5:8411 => 2.29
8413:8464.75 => 1.84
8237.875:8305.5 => 1.23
